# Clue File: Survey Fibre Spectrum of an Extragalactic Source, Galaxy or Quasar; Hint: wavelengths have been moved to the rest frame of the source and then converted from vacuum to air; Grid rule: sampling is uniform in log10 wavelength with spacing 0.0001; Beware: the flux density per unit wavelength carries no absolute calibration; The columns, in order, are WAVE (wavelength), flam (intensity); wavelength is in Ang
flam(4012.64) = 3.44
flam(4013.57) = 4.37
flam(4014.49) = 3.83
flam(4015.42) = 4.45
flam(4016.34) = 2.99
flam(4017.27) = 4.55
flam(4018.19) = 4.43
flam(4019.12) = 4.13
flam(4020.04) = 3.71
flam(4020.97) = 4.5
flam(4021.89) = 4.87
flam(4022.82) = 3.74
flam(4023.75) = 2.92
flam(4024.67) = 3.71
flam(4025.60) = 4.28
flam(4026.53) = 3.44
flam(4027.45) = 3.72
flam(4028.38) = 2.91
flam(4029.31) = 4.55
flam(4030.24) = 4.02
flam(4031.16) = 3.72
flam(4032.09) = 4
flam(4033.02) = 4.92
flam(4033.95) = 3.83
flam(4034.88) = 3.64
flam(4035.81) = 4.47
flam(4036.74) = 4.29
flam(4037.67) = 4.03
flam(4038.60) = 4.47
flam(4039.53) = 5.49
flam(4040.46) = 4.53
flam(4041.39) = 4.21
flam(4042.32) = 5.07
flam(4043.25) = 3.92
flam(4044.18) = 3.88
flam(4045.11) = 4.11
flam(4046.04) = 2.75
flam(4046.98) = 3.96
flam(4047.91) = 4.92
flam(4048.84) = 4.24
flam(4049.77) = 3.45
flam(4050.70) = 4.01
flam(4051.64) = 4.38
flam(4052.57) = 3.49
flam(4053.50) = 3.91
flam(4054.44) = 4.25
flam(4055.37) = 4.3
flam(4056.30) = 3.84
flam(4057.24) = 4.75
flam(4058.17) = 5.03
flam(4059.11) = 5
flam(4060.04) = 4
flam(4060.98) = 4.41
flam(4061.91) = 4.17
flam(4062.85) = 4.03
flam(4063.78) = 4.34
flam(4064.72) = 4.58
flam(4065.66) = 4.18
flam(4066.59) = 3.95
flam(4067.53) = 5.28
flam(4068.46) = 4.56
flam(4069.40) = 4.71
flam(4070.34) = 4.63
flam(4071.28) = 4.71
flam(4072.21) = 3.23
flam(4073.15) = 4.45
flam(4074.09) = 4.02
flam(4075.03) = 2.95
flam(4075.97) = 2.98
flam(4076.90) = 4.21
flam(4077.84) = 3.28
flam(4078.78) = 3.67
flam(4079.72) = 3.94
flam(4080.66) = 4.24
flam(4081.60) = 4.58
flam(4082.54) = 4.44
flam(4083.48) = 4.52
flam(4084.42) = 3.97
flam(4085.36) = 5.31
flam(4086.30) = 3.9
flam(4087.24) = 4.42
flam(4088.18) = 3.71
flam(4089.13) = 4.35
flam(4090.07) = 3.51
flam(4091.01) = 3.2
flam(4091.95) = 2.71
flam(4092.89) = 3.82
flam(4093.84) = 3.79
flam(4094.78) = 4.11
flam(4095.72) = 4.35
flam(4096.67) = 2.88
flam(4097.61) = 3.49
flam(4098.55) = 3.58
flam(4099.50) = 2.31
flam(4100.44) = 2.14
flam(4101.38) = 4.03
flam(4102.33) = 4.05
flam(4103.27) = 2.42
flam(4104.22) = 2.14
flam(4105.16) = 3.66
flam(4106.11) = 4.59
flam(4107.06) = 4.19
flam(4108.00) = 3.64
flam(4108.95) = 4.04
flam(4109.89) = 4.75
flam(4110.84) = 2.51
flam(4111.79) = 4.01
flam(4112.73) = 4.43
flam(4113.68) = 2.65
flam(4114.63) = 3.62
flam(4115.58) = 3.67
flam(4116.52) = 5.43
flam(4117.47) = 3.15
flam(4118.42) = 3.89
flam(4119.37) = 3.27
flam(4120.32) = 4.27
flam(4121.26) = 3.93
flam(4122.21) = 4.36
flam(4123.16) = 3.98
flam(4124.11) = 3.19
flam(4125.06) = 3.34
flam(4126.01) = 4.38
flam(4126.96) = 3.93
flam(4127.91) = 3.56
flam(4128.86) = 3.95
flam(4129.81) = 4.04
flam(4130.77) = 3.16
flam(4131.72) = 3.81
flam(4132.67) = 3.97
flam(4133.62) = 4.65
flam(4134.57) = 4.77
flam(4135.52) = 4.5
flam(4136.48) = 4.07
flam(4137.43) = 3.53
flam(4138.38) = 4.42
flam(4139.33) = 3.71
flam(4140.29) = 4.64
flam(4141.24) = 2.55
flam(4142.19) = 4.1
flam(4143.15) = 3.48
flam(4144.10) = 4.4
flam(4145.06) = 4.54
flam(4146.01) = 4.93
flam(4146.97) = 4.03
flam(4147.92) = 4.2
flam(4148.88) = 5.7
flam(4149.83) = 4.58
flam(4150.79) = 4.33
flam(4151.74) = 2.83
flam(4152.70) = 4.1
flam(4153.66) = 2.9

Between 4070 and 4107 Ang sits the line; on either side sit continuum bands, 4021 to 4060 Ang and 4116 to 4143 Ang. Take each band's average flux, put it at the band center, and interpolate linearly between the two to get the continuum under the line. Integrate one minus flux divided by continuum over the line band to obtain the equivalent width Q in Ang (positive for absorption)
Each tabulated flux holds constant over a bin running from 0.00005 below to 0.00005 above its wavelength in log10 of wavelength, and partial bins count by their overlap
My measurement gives 2.54 Ang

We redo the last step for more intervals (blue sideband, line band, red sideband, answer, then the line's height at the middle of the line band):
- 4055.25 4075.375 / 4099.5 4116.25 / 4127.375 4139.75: 2.36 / 4.13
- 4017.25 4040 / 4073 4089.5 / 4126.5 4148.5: 0.10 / 4.07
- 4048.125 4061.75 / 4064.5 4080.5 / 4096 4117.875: -0.27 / 4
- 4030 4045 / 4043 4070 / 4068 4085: -0.33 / 4.18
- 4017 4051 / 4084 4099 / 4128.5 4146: 0.90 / 4.06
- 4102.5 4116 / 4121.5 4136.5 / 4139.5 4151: -0.01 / 3.97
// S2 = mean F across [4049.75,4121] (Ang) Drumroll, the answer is 3.93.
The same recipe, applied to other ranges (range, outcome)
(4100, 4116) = 3.56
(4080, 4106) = 3.7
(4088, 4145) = 3.75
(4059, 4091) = 4.16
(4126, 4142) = 3.97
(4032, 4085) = 4.2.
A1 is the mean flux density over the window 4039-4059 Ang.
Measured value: 4.23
